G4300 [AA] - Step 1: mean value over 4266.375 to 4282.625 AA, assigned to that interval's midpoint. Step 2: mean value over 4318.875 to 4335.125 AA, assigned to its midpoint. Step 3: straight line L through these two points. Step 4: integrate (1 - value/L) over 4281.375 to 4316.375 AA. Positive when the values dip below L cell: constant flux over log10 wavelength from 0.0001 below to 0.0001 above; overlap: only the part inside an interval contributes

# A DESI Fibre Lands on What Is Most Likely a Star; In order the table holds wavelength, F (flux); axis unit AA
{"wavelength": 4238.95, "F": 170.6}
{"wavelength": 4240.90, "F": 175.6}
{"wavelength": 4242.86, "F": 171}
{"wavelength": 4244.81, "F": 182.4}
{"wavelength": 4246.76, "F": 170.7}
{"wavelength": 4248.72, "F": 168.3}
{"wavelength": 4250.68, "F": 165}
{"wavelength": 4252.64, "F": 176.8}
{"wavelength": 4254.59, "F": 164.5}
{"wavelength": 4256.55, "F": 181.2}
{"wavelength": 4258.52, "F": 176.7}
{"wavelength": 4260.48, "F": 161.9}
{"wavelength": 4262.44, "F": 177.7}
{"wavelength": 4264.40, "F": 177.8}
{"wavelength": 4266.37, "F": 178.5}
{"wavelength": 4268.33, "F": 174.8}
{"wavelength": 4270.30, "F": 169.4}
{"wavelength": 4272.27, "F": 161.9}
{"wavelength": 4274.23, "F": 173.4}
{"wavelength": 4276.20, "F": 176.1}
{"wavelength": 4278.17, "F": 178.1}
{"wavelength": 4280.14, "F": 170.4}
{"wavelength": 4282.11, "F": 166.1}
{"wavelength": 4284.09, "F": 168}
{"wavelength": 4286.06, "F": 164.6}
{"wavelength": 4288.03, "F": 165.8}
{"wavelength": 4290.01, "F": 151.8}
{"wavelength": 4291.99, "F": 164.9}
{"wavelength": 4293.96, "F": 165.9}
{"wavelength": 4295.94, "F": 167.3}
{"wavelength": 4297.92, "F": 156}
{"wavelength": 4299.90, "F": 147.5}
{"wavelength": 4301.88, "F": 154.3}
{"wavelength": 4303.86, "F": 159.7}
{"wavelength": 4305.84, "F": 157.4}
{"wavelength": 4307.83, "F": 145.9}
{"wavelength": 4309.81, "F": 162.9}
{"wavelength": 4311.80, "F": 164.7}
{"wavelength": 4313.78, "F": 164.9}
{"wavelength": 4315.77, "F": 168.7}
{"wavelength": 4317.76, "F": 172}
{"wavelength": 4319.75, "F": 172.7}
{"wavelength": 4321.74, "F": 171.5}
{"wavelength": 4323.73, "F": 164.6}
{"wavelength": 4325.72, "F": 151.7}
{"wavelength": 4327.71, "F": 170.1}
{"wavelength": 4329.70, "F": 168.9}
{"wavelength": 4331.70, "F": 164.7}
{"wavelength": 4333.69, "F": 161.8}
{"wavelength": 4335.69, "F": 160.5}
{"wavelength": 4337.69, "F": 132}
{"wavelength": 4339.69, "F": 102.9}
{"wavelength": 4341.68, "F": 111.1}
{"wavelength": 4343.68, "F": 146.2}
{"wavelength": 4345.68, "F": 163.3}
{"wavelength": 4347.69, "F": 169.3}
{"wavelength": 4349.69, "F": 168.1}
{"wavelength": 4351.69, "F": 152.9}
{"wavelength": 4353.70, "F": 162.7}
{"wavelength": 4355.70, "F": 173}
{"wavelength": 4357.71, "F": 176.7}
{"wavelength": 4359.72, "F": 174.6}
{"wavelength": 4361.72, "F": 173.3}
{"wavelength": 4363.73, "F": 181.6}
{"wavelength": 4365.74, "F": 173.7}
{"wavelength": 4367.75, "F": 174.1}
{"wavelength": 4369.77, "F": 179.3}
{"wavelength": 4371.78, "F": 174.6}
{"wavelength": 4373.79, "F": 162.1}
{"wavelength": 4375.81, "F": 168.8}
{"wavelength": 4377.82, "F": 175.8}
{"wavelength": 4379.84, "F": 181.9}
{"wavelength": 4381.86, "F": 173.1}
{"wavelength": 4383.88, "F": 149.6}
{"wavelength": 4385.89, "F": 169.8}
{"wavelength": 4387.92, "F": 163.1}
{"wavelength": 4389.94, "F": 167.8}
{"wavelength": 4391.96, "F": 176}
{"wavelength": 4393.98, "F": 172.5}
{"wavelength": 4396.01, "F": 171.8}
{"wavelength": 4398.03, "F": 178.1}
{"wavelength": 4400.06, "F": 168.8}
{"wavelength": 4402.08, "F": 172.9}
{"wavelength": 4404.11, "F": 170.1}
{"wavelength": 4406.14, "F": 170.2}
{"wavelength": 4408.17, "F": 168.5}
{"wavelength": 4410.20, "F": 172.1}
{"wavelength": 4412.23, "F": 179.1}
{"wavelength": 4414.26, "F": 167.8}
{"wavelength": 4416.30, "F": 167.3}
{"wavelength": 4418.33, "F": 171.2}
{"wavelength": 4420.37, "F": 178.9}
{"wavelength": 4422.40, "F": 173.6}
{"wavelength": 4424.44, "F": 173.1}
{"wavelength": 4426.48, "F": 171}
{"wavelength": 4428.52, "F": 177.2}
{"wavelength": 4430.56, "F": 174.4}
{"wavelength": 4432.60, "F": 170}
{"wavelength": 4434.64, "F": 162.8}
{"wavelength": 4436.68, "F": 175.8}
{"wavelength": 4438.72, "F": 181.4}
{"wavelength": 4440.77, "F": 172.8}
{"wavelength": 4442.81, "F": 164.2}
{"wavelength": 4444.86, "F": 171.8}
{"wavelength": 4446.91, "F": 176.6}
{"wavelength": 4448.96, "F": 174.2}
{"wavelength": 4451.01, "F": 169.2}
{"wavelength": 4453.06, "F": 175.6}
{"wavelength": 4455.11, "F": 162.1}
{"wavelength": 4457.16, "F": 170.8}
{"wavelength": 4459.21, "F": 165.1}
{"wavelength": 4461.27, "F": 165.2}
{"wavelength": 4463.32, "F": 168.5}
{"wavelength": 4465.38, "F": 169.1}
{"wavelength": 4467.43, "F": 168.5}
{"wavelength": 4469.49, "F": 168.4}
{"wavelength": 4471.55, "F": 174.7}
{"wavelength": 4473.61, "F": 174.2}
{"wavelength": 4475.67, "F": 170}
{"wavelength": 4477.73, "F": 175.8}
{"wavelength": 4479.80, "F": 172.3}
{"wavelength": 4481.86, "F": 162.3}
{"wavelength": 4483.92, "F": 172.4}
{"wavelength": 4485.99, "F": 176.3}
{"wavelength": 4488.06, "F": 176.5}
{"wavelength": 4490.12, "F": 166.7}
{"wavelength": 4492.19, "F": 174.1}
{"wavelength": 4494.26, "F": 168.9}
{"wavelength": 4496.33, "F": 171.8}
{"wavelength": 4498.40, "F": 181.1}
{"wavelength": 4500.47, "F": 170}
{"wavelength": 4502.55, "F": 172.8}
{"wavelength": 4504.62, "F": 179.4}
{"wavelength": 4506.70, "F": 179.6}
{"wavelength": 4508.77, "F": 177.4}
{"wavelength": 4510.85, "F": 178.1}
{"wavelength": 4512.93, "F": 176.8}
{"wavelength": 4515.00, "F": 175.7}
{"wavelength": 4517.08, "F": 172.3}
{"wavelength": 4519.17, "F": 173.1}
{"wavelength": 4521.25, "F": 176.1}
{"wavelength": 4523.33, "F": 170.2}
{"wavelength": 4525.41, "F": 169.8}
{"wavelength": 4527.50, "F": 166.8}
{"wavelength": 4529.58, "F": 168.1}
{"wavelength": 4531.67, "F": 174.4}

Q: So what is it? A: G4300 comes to 1.7 AA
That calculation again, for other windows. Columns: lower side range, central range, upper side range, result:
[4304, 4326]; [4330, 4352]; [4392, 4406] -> 2.3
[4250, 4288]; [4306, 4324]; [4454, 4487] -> 0.7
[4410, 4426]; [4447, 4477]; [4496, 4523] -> 0.7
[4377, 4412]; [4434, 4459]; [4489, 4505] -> 0.1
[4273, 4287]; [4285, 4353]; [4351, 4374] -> 5.4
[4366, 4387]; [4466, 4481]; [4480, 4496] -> -0.1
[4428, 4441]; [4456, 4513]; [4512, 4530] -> 0.2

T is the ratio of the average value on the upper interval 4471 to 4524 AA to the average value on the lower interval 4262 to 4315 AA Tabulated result 1.1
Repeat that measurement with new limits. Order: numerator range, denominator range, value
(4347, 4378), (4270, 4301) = 1.04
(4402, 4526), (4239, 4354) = 1.05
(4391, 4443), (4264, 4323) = 1.04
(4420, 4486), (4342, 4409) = 1.01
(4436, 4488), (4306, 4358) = 1.08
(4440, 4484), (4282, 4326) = 1.05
